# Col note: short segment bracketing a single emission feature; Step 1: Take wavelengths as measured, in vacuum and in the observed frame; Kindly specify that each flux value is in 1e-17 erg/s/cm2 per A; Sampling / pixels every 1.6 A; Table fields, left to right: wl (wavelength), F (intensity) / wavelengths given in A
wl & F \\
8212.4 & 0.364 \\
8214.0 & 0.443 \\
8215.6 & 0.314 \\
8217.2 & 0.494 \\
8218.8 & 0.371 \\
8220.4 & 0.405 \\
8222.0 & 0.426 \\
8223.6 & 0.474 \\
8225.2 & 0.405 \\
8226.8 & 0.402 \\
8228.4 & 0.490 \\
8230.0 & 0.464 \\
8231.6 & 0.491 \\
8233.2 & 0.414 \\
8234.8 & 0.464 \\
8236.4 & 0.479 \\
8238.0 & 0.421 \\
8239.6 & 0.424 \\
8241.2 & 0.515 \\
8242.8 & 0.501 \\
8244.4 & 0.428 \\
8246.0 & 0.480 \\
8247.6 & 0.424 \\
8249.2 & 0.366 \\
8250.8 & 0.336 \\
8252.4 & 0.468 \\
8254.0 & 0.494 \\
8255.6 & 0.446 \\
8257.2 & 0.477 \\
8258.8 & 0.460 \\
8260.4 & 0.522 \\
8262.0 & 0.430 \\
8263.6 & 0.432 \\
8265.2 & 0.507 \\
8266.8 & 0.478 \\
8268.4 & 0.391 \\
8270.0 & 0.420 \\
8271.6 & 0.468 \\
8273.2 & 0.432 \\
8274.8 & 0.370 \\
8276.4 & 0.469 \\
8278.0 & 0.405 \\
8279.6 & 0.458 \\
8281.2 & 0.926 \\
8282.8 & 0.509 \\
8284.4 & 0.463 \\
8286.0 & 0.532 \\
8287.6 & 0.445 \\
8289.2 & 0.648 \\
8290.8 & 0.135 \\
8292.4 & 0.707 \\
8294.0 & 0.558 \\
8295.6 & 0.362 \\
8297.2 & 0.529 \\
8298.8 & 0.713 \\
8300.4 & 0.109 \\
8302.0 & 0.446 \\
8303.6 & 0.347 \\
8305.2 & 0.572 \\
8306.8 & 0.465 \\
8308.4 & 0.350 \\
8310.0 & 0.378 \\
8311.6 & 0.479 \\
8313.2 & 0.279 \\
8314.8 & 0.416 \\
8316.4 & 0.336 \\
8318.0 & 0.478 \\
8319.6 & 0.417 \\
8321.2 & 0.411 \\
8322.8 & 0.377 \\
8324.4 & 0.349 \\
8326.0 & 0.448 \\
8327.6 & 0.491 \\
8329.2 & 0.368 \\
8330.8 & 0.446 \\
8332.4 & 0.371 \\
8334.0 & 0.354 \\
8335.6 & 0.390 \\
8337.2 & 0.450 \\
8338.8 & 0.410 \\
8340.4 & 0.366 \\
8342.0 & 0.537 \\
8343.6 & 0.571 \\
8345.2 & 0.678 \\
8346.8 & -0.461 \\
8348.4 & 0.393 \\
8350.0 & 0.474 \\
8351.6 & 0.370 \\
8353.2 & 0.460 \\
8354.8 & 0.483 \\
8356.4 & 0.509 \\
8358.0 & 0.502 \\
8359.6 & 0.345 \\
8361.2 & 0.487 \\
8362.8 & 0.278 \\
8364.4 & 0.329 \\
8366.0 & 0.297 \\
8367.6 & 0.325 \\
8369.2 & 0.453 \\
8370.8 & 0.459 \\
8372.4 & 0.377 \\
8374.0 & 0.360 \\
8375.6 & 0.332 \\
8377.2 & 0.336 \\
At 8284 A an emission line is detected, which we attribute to Mg II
